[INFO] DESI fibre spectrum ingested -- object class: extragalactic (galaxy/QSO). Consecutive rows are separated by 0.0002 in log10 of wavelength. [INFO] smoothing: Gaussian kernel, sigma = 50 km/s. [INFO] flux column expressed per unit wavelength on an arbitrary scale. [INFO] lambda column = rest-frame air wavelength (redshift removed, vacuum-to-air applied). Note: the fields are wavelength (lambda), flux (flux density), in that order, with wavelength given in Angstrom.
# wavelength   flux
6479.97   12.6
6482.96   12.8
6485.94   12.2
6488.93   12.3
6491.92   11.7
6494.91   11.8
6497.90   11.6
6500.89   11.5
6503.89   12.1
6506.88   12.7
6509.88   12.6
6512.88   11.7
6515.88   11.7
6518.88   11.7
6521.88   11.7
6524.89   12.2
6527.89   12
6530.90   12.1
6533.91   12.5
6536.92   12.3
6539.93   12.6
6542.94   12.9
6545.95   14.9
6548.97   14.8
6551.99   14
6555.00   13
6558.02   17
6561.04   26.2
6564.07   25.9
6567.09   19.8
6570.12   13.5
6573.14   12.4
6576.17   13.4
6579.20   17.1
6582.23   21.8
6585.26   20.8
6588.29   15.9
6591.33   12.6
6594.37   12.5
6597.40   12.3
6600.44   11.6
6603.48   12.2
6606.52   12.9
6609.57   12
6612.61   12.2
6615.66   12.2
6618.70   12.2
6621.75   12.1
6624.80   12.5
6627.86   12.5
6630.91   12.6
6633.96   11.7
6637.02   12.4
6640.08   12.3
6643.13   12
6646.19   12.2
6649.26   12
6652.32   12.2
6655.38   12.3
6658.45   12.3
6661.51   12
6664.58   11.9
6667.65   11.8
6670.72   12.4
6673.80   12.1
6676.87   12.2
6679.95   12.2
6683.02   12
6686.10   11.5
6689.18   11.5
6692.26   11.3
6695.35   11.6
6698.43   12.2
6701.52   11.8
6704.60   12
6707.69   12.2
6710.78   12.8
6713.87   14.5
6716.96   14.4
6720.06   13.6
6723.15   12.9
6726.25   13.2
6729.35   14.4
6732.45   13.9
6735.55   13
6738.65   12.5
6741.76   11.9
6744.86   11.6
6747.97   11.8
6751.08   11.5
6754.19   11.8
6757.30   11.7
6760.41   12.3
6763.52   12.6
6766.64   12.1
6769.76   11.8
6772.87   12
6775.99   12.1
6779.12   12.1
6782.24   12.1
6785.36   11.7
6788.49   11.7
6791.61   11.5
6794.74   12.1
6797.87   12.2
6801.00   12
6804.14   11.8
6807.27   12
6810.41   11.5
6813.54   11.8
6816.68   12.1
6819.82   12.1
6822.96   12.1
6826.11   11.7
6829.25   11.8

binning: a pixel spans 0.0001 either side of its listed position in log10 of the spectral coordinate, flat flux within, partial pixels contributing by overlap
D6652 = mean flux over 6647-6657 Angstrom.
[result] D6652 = 12.2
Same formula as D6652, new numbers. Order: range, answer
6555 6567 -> 21.4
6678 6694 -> 11.7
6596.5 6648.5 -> 12.2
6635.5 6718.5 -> 12.2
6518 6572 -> 15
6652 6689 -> 12.1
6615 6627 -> 12.3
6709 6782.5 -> 12.6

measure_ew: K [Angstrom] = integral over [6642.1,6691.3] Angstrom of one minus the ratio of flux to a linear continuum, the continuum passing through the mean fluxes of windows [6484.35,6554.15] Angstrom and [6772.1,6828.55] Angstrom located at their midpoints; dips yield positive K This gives 0.5 Angstrom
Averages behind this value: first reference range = 12.4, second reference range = 11.9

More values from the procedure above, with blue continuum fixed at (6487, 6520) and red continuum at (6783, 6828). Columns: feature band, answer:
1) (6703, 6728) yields -2.74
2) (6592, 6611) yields -0.54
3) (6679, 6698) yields 0.34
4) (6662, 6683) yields -0.31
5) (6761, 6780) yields -0.38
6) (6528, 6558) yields -3.57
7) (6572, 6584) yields -4.48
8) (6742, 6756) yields 0.23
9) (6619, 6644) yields -0.72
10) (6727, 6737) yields -1.54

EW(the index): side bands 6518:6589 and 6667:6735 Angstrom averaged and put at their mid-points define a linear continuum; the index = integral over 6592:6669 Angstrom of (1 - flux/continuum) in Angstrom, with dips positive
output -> 9.7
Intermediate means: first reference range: 15.5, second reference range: 12.6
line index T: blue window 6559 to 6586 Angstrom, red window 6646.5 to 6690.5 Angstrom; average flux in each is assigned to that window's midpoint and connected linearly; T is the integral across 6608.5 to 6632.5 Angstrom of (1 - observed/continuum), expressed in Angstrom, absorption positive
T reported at 4.9 Angstrom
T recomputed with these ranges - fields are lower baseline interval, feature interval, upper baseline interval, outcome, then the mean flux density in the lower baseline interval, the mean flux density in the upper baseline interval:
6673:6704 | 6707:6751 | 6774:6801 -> -4.2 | 11.8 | 11.9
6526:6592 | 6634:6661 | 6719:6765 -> 3.9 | 15.8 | 12.6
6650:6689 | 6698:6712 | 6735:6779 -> -0.2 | 12.1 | 12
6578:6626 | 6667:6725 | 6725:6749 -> 3.3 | 13.9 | 12.8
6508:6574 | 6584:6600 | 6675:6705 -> -1.1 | 14.4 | 11.8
